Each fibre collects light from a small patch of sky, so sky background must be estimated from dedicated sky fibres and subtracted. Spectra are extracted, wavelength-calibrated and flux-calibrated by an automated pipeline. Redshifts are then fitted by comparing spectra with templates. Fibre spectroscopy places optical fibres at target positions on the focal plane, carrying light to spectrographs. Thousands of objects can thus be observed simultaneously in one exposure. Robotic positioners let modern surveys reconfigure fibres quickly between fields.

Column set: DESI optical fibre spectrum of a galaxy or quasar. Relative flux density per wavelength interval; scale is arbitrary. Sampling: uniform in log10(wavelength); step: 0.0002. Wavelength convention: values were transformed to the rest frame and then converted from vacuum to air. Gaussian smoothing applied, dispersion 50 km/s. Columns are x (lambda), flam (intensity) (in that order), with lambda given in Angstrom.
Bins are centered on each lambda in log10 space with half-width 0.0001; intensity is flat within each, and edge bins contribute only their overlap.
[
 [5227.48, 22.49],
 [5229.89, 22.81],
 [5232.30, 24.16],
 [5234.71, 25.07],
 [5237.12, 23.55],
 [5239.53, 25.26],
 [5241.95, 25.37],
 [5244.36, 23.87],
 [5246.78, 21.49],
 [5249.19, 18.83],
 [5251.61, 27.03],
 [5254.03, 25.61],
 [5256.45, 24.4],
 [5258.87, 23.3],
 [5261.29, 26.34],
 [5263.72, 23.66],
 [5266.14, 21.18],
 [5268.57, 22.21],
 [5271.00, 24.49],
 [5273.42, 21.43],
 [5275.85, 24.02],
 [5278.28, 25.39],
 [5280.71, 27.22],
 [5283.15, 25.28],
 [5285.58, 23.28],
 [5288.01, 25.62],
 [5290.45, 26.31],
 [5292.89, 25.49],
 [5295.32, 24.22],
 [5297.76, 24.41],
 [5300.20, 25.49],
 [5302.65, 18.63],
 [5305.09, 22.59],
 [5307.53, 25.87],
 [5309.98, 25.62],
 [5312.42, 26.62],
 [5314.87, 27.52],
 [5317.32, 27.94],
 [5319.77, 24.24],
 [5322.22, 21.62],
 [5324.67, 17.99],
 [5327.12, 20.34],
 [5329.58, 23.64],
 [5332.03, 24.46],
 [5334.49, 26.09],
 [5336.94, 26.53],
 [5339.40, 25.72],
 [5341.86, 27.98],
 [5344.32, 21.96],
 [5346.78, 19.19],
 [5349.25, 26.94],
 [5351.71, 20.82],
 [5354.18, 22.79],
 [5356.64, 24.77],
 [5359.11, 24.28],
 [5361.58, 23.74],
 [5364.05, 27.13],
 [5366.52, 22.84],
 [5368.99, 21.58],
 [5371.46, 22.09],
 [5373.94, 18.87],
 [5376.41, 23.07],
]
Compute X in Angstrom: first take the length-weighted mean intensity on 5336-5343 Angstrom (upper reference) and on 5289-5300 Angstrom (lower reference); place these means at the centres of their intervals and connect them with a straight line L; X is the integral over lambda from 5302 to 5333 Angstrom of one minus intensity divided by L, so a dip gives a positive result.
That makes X 2.68 Angstrom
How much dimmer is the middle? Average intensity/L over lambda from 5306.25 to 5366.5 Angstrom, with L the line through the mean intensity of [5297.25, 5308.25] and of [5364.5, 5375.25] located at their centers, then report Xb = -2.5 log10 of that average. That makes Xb -0.08 mag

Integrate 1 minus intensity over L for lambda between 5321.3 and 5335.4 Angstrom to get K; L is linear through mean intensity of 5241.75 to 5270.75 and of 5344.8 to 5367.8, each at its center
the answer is 0.8 Angstrom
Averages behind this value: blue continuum 23.6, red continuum 23.6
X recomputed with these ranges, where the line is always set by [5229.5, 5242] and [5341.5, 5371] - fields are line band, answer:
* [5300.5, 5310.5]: 0.27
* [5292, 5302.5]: -0.14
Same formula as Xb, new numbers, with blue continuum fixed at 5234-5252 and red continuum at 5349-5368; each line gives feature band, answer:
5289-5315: -0.04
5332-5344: -0.09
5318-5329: 0.11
